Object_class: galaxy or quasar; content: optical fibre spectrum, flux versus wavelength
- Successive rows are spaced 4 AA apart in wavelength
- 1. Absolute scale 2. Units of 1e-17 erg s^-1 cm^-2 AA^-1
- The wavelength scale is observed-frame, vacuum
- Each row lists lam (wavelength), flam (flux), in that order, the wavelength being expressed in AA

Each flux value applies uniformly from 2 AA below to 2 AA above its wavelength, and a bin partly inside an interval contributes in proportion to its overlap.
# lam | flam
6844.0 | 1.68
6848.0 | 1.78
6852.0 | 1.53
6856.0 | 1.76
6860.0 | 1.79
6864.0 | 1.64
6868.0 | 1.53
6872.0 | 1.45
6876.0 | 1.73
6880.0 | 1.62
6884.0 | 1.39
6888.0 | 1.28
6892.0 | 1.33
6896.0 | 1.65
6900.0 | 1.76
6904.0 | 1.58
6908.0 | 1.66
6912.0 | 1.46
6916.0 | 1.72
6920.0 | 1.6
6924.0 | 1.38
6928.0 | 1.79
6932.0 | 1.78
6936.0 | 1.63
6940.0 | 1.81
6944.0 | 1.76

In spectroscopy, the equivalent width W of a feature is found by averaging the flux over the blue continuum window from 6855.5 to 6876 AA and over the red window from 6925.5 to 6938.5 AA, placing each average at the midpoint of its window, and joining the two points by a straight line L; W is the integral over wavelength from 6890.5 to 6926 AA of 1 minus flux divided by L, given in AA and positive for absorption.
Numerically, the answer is 2.4 AA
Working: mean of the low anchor 1.63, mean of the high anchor 1.72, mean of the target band 1.57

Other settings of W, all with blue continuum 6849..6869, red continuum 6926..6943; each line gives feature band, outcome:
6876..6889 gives 1.6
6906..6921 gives 1.0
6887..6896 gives 1.7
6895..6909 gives 0.4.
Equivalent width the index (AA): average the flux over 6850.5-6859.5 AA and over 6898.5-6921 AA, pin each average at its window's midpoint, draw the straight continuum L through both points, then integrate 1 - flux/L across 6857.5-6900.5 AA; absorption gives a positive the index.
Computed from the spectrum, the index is 2.6 AA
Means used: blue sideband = 1.68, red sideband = 1.63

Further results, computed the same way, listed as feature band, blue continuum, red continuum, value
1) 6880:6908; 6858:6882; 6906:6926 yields 1.31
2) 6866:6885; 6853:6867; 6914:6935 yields 1.55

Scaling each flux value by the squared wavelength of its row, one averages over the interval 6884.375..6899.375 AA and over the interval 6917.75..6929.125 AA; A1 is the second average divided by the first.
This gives 1.10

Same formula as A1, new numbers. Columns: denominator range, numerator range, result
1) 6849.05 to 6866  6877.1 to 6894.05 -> 0.85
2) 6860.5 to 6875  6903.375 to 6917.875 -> 1.03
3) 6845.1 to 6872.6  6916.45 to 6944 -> 1.04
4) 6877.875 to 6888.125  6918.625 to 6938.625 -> 1.14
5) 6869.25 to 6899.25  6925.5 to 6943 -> 1.17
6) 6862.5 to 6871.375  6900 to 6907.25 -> 1.06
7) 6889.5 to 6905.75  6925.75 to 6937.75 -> 1.11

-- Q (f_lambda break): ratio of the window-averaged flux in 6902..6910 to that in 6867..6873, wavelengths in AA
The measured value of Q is 1.09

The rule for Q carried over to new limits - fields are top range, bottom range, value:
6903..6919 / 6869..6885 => 1.03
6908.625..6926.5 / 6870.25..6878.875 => 0.97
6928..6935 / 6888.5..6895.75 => 1.26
